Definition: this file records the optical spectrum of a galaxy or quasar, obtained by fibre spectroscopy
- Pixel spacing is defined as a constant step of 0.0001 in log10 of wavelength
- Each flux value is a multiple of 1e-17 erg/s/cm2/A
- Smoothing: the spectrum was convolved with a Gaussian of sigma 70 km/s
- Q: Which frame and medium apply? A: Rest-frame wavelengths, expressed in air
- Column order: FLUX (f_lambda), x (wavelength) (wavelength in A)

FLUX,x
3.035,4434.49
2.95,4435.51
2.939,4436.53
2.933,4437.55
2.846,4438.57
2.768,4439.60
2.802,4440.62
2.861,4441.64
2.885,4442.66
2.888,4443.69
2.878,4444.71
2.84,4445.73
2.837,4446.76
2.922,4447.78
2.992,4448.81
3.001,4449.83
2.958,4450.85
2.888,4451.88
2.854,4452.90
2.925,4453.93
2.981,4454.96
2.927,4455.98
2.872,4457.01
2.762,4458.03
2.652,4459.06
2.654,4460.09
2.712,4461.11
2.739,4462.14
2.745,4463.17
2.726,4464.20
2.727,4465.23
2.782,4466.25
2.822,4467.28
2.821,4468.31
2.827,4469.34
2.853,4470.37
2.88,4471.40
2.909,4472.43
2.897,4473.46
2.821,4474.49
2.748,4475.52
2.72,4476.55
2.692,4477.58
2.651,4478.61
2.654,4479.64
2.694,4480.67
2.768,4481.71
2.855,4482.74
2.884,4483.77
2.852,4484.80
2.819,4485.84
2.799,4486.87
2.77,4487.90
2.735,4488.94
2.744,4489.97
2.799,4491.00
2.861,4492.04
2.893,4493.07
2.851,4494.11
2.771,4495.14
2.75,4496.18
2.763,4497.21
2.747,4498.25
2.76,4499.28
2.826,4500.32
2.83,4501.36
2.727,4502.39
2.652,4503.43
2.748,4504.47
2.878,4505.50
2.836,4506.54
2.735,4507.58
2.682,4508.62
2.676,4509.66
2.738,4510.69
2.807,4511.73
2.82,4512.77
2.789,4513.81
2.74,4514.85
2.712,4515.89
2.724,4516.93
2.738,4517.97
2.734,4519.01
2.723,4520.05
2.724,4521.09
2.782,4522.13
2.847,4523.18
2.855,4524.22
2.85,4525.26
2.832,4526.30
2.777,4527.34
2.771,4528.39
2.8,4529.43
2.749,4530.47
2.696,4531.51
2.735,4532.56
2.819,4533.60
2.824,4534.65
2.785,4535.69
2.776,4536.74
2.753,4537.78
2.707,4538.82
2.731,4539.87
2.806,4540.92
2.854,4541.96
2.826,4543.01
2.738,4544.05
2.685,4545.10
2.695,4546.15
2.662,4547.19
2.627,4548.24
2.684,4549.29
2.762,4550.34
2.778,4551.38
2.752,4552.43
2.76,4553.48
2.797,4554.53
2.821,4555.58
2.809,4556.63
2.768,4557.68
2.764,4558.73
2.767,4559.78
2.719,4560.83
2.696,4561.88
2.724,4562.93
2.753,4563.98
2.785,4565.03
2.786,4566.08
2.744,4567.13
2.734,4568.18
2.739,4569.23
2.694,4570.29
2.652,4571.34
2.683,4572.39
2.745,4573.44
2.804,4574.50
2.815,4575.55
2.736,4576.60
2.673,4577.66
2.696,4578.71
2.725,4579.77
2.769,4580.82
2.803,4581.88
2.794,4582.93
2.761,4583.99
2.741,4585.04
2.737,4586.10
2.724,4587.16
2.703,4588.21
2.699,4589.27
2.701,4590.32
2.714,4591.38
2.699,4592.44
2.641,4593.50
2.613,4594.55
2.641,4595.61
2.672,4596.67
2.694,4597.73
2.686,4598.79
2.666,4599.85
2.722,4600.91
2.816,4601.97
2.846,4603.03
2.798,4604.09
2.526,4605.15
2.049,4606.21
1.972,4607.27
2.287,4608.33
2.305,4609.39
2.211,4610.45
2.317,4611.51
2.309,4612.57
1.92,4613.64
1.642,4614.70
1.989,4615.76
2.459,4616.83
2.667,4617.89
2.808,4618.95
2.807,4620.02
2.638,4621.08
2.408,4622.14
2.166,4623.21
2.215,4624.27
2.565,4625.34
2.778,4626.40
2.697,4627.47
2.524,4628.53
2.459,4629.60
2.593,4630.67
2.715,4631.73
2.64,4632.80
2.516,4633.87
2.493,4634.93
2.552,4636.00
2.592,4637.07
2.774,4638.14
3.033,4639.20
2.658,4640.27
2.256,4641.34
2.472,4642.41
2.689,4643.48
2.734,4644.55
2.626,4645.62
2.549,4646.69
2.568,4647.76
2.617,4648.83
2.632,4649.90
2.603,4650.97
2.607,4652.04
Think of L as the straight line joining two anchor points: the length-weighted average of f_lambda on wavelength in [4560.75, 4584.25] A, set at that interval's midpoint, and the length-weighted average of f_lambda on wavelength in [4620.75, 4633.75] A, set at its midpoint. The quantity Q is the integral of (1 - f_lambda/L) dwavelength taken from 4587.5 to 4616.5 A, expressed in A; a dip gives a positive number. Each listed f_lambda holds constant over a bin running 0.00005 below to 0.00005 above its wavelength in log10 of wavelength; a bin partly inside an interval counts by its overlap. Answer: 1.7 A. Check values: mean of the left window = 2.74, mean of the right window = 2.53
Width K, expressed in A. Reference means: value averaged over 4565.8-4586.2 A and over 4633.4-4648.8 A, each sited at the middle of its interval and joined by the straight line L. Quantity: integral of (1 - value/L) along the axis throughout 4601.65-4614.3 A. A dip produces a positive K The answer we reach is 1.6 A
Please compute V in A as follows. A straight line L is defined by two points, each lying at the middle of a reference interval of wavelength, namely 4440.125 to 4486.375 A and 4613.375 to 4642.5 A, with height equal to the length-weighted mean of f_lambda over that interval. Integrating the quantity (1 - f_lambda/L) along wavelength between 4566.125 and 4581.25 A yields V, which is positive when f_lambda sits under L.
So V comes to -0.69 A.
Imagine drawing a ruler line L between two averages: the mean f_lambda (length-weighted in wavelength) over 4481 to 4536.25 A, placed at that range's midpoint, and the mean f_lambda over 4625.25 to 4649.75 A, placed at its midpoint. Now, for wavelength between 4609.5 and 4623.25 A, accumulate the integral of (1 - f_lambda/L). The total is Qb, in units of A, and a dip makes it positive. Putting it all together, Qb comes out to 1.6 A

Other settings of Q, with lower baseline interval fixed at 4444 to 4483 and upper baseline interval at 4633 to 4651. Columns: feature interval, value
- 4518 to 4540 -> -0.28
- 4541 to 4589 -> -0.81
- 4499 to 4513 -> 0.01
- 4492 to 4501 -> -0.07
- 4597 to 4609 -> 0.48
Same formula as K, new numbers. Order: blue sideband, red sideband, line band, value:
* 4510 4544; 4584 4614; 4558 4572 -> -0.4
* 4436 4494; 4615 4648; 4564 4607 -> -1.1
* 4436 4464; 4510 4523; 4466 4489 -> 0.1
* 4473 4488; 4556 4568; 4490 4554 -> 0.0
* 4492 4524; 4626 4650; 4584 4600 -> -0.1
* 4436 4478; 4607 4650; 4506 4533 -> -0.6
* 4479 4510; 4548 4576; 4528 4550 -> 0.1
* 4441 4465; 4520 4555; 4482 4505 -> 0.1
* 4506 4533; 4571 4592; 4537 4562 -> 0.0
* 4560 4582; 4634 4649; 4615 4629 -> 0.8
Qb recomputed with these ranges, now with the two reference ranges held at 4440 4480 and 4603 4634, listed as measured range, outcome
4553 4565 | -0.9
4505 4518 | -0.3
